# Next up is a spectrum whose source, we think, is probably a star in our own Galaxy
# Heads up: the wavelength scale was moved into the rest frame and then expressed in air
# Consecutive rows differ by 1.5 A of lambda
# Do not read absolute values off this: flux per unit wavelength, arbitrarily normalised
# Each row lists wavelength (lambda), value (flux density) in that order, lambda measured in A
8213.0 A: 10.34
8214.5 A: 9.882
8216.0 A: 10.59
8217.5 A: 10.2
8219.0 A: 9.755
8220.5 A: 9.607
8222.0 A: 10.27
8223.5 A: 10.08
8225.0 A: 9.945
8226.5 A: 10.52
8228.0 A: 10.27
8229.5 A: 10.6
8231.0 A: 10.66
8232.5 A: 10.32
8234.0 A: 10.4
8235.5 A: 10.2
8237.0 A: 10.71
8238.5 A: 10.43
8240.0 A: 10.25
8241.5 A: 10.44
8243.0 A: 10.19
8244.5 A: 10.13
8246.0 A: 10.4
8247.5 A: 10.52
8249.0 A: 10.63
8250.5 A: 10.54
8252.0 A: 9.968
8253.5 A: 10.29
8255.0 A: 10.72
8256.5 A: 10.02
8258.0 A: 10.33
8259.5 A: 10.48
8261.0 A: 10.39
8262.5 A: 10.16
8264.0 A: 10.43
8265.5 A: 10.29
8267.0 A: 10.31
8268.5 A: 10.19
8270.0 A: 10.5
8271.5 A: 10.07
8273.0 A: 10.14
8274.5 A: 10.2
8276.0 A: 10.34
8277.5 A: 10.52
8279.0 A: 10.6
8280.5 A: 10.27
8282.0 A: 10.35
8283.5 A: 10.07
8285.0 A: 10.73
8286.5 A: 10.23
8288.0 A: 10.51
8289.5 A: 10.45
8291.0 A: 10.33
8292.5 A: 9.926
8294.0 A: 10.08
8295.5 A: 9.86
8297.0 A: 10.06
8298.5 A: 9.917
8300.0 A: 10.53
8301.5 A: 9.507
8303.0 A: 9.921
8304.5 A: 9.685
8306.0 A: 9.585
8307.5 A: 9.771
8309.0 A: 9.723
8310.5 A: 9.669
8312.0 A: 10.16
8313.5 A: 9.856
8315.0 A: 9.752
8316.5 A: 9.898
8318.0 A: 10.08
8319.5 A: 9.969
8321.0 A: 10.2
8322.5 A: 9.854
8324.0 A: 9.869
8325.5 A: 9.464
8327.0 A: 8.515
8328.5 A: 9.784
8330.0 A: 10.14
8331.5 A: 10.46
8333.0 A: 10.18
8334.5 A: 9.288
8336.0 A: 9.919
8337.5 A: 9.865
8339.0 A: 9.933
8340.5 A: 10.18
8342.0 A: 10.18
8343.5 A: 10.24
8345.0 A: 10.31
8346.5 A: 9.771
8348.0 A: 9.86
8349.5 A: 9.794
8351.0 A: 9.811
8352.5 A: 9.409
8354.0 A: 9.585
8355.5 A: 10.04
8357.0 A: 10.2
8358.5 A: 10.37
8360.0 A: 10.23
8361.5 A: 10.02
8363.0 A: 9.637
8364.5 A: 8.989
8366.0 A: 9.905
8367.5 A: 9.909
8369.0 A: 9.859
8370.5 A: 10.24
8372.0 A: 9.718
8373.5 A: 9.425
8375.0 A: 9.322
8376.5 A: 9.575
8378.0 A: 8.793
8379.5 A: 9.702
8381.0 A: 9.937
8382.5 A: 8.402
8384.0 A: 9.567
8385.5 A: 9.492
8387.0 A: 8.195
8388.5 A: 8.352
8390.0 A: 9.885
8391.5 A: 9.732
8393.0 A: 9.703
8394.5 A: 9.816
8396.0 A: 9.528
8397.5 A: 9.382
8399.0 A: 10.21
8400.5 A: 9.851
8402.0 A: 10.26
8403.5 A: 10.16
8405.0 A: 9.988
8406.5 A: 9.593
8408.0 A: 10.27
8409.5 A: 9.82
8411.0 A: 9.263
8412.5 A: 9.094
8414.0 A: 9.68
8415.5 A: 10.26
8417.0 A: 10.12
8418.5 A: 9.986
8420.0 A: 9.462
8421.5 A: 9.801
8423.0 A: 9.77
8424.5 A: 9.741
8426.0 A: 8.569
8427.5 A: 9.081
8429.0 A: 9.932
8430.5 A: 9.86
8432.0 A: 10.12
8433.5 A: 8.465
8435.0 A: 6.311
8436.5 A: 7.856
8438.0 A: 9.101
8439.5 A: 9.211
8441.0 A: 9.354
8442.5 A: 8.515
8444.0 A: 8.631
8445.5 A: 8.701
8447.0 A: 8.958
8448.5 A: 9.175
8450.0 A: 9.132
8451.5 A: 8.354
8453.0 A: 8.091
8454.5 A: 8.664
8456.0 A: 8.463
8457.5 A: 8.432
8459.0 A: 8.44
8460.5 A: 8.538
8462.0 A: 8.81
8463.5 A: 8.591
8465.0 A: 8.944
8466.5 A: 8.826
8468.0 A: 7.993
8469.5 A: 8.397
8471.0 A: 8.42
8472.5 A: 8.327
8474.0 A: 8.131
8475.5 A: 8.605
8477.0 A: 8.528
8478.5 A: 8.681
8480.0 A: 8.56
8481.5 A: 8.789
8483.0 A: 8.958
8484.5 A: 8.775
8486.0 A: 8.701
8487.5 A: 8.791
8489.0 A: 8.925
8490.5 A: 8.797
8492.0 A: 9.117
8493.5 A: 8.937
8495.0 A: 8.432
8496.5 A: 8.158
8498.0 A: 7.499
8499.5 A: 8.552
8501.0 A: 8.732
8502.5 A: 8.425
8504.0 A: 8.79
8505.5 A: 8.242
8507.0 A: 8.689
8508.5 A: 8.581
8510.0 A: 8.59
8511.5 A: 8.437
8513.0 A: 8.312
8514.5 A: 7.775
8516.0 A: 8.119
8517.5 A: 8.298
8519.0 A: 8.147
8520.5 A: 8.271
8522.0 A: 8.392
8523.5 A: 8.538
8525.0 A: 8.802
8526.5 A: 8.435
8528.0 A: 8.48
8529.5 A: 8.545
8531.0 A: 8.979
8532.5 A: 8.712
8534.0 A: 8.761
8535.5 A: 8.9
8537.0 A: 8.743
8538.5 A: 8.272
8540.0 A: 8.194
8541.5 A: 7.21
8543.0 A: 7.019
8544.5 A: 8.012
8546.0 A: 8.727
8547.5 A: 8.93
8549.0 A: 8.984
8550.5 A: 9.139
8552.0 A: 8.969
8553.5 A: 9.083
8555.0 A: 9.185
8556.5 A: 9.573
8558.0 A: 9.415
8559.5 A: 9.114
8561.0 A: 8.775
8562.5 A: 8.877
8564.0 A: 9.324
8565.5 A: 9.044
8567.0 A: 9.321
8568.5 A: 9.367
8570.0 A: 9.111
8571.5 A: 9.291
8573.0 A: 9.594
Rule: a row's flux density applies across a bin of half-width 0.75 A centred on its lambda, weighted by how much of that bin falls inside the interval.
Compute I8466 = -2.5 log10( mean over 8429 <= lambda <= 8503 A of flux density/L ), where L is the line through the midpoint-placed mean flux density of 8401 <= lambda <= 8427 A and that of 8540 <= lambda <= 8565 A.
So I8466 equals 0.09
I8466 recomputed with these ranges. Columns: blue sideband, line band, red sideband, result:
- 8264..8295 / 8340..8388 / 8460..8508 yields -0.01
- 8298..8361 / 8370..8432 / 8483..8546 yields -0.03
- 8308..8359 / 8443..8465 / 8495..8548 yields 0.03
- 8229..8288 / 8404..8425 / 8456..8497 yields -0.08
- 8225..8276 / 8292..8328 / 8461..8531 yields 0.01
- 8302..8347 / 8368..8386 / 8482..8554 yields 0.00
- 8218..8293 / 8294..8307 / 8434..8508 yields 0.01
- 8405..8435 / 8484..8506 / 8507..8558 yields 0.03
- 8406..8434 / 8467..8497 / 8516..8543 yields 0.04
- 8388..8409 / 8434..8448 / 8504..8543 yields 0.10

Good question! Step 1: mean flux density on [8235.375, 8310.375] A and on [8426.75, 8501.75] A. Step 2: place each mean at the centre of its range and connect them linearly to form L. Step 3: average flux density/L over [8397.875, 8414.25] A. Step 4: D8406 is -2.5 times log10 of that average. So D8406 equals -0.08 mag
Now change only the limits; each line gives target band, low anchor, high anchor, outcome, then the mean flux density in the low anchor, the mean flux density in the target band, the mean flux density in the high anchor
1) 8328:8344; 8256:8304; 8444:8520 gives -0.03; 10.2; 10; 8.55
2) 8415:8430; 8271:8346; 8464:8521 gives -0.07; 10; 9.67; 8.51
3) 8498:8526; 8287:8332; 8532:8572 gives 0.07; 9.92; 8.4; 8.81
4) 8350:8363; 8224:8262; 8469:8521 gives -0.05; 10.4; 9.94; 8.5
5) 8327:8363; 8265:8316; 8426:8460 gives -0.03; 10.1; 9.94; 8.76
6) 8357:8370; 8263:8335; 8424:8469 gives -0.05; 10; 9.89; 8.75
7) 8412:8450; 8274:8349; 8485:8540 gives -0.01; 10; 9.19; 8.52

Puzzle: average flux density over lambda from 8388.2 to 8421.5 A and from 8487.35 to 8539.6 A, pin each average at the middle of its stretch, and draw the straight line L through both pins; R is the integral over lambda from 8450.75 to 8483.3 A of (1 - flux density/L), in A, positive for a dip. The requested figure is 1.9 A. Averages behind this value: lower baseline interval 9.77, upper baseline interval 8.51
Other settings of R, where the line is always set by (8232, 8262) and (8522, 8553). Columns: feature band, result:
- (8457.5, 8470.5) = 0.6 A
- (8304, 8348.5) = -0.1 A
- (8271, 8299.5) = -0.4 A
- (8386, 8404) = -0.3 A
